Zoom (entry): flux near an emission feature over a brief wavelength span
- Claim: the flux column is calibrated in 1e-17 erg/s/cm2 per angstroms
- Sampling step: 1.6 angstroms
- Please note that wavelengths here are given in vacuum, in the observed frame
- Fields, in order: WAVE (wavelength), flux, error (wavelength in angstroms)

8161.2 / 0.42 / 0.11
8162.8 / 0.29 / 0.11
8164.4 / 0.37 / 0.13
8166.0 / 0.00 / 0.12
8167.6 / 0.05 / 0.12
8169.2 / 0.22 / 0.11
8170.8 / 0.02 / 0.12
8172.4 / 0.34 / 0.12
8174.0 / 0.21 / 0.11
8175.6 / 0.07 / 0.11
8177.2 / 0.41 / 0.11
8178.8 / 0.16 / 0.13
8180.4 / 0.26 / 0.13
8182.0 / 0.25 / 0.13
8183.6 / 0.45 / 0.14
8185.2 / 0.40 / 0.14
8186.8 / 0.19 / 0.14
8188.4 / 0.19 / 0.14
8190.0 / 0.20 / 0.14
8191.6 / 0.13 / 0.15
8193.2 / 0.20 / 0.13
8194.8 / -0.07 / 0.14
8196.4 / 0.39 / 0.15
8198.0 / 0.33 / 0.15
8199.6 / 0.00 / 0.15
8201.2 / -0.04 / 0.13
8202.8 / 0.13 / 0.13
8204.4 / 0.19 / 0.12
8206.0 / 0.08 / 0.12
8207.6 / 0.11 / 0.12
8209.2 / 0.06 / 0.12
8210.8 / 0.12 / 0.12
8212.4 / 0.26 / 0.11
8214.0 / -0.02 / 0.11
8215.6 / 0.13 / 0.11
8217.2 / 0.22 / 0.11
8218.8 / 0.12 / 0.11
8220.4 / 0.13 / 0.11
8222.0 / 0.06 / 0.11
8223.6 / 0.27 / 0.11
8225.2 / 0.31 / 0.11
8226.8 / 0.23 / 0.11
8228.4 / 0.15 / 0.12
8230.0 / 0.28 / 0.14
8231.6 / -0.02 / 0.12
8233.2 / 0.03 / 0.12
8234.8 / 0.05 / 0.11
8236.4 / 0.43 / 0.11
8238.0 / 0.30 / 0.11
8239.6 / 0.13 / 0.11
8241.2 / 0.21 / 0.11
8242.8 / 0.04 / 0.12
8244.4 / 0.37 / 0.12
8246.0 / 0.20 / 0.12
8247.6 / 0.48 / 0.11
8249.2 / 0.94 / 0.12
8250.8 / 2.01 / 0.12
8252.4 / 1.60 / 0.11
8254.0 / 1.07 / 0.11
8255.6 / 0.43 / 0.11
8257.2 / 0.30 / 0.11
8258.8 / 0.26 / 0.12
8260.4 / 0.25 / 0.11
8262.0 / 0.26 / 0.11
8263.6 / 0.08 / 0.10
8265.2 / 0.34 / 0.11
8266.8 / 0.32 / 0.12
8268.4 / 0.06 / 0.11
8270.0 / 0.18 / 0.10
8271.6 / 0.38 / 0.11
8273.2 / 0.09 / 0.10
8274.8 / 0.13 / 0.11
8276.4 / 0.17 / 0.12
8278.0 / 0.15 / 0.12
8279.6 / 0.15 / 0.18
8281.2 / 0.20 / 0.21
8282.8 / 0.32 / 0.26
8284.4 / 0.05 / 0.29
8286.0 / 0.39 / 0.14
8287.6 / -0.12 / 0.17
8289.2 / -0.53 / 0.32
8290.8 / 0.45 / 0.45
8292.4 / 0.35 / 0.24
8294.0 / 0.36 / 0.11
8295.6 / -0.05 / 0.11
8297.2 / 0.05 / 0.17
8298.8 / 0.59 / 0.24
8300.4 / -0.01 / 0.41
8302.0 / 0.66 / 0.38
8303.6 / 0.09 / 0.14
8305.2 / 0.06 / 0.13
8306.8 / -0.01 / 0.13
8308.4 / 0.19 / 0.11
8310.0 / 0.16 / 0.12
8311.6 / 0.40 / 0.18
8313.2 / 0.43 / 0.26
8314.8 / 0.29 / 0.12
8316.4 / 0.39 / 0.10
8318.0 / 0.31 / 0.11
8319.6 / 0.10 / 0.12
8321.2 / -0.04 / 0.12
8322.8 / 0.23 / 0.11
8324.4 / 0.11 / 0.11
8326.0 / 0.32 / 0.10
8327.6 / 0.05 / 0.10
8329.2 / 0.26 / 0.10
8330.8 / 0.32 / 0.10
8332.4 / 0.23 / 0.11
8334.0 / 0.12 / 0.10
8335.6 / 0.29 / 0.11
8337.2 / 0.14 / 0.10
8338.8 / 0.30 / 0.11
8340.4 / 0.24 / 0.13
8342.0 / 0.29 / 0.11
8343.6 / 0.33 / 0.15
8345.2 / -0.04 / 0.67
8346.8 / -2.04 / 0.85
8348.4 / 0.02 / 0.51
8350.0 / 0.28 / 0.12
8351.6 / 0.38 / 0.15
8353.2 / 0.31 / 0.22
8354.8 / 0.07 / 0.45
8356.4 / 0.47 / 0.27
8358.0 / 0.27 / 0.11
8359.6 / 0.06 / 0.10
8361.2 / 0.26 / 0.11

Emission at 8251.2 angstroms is H-beta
